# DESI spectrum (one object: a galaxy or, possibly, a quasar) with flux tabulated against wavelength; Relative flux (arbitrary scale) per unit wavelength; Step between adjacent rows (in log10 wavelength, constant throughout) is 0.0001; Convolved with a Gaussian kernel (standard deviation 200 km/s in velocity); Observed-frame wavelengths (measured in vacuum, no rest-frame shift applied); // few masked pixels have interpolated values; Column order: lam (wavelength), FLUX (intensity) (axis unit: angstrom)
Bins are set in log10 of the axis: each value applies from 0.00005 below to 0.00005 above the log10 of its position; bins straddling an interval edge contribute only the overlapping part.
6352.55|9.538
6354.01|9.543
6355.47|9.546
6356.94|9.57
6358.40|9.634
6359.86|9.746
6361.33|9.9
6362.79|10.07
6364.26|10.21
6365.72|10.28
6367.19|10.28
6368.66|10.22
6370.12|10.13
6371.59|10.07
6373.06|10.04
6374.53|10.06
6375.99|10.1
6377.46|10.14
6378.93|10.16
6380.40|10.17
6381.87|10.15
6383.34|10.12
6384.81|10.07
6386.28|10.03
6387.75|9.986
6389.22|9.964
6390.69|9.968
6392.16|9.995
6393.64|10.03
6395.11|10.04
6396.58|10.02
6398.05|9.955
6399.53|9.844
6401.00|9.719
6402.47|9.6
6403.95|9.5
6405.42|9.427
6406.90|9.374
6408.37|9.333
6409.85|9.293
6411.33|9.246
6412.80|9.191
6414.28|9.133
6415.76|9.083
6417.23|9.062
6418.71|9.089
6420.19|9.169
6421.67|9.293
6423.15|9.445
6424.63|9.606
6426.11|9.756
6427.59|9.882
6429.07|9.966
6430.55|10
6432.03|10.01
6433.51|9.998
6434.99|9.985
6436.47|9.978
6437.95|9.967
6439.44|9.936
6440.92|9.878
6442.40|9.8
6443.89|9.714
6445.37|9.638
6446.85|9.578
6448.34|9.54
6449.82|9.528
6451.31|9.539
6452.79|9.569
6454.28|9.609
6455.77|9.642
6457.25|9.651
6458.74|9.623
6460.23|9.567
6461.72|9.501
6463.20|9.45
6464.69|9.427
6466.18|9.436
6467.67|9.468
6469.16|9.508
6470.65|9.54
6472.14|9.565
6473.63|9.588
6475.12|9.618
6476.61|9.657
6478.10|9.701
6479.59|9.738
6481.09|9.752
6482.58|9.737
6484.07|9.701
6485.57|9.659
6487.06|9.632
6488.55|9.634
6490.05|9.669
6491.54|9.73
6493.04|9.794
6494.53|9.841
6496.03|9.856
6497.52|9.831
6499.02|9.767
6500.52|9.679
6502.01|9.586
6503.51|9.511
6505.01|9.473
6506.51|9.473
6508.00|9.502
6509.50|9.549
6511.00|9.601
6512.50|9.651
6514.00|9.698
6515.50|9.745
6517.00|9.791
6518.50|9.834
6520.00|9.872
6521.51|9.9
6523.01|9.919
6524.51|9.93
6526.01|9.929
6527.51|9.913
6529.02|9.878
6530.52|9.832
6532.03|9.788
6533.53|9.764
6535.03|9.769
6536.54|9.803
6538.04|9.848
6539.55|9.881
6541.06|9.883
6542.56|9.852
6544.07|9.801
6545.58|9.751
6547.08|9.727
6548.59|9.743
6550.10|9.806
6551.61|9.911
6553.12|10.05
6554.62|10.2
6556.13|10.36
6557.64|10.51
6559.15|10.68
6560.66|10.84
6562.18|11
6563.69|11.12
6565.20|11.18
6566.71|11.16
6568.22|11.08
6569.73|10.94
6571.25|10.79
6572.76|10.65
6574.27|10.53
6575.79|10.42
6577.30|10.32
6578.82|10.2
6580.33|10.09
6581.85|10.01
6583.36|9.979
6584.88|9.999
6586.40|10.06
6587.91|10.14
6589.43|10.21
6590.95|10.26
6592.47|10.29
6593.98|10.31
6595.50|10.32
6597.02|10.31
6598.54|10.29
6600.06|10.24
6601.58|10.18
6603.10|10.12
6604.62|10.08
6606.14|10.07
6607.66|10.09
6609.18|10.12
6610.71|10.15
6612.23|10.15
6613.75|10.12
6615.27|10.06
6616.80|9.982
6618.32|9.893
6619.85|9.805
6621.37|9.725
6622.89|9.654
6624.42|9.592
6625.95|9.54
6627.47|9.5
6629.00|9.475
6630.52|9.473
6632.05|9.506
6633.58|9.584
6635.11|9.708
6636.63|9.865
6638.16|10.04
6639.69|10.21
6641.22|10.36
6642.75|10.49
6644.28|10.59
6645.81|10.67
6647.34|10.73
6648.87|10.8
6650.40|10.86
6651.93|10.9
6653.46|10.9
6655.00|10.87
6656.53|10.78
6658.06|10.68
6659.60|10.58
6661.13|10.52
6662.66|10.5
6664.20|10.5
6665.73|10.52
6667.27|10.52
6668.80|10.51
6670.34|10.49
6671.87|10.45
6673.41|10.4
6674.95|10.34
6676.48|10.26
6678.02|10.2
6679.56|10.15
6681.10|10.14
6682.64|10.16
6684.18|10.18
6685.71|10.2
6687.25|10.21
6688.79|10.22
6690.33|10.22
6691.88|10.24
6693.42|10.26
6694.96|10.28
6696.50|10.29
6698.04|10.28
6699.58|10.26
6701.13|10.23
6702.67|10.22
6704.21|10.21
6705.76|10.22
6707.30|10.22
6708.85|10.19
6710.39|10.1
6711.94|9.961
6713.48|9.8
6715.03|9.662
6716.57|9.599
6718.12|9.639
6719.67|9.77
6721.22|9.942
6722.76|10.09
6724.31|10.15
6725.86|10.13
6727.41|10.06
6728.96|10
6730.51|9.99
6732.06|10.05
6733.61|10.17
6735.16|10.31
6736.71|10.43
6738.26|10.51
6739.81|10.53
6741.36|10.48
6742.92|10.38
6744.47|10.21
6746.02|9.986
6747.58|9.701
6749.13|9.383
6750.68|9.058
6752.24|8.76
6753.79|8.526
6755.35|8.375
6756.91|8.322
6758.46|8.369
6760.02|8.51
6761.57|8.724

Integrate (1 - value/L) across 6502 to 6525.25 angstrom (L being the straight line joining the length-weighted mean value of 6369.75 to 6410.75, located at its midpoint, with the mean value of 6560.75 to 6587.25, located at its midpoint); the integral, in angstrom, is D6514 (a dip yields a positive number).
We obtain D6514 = 1.47 angstrom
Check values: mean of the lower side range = 9.9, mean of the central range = 9.69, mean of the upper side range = 10.6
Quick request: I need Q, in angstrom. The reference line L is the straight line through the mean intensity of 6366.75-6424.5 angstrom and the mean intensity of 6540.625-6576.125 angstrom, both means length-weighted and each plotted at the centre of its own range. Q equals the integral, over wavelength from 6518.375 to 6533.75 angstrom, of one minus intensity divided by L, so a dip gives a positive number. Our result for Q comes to 0.6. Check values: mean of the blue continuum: 9.75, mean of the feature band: 9.87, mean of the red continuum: 10.4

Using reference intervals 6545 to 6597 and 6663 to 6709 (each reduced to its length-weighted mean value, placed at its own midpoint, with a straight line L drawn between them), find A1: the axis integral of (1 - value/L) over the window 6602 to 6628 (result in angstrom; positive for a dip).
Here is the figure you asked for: 1.04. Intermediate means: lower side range 10.4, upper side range 10.3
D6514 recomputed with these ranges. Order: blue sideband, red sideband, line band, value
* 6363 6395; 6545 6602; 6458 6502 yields 2.6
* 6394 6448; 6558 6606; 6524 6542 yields 0.6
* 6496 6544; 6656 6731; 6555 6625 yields -2.6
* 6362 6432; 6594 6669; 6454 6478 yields 0.9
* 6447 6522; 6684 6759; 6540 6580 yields -2.7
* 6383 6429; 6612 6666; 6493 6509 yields 0.3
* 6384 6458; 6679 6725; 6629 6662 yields -1.2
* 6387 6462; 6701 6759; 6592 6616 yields -1.0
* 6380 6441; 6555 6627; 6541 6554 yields 0.4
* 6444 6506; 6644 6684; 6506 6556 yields 0.4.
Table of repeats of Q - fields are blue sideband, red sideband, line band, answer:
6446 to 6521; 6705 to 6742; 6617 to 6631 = 0.4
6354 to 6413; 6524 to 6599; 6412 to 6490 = 3.1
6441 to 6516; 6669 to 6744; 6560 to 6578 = -1.8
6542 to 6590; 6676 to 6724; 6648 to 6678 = -1.2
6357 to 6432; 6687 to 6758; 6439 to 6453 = 0.2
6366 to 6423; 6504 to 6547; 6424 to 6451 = -0.1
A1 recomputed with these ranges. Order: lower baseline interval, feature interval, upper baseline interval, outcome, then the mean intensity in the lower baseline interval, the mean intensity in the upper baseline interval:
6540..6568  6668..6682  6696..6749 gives -0.22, 10.3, 10.1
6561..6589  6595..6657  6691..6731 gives 1.32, 10.5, 10.1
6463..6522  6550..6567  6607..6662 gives -1.18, 9.65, 10.2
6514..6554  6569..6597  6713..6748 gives -1.15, 9.84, 10.1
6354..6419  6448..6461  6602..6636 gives 0.31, 9.81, 9.84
